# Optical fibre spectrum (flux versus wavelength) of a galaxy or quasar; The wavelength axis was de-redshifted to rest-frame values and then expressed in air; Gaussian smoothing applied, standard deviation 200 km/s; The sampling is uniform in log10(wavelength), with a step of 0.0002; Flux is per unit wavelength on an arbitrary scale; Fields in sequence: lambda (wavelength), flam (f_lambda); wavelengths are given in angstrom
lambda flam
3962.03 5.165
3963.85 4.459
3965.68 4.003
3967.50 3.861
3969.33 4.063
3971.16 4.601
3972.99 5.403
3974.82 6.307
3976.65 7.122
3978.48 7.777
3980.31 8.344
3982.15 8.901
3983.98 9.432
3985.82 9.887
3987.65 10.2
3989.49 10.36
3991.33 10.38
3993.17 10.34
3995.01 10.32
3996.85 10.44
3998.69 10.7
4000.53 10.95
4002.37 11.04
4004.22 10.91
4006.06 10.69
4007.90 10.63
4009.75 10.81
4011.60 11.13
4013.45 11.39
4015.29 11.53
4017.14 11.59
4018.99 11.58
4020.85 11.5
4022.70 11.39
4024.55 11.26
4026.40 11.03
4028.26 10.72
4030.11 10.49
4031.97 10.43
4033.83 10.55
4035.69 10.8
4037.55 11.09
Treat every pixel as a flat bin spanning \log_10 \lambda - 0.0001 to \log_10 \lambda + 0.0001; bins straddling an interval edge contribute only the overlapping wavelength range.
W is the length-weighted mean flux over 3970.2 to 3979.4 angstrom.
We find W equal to 6.24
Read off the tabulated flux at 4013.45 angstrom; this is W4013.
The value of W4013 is 11.39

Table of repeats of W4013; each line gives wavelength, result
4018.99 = 11.58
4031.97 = 10.43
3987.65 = 10.2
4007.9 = 10.63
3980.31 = 8.344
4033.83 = 10.55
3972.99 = 5.403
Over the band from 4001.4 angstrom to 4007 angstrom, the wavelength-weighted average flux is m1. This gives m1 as 10.9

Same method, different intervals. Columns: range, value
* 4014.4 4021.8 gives 11.5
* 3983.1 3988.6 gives 9.84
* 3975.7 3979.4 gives 7.45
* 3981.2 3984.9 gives 9.15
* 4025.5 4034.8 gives 10.6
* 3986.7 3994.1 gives 10.3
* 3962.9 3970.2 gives 4.11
